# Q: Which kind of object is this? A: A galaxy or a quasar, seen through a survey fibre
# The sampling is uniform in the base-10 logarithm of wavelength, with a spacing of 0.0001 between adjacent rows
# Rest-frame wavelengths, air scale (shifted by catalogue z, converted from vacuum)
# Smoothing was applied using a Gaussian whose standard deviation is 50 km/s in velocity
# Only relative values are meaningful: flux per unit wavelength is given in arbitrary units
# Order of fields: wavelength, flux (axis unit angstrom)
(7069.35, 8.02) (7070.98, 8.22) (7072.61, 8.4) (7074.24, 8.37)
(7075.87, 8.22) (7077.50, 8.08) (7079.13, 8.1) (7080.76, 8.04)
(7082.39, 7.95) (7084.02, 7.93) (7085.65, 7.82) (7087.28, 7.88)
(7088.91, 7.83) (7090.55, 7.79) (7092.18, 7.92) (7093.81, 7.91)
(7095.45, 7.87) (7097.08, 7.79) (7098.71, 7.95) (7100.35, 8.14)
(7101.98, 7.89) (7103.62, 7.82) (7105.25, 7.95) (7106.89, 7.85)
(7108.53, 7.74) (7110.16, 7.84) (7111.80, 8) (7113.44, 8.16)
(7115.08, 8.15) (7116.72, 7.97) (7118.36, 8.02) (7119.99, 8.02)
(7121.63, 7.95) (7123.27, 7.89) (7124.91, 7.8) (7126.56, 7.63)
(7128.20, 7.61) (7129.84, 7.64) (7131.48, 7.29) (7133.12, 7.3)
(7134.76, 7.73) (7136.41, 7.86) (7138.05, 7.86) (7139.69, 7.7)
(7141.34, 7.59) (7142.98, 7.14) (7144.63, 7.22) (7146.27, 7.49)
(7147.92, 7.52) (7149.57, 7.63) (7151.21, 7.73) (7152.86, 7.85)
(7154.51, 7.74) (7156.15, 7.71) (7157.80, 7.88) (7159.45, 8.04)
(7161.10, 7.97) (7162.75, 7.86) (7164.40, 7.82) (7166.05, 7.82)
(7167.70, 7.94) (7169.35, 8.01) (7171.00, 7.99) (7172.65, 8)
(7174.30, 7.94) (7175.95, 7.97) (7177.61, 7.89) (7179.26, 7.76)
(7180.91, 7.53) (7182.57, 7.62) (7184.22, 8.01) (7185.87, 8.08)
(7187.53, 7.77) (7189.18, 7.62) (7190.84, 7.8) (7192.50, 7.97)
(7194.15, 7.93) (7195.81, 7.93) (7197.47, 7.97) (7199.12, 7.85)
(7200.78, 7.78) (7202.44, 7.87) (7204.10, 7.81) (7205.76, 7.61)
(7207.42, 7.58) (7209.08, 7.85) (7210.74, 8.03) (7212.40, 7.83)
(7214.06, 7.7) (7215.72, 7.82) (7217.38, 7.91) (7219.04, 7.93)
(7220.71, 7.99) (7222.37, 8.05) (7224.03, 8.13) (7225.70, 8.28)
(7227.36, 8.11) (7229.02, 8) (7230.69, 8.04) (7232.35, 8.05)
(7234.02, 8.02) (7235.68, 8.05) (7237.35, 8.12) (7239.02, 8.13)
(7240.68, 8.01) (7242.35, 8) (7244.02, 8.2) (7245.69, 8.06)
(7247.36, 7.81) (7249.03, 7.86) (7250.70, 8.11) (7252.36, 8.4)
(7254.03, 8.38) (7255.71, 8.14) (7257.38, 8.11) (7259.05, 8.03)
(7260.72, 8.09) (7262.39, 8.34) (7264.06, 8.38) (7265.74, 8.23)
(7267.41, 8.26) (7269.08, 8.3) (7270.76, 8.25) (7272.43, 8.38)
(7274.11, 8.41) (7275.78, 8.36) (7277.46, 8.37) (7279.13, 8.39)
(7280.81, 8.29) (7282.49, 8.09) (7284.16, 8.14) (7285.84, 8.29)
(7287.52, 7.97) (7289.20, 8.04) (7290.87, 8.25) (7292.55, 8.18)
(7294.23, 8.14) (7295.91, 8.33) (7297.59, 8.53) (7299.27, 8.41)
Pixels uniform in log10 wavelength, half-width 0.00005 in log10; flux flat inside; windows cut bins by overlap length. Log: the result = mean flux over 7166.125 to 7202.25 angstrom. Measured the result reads 7.87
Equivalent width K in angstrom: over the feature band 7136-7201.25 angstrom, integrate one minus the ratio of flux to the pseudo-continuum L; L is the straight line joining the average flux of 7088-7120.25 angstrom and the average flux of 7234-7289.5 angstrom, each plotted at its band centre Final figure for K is 1.9 angstrom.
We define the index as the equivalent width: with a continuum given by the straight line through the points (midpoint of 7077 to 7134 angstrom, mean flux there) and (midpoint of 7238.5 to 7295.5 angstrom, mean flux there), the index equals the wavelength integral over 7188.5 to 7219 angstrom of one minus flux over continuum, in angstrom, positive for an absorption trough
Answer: 0.9 angstrom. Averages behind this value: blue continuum 7.87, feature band 7.83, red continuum 8.19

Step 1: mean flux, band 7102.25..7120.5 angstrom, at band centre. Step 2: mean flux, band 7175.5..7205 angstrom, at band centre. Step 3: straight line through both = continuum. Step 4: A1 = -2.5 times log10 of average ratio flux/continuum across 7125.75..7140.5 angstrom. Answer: 0.04 mag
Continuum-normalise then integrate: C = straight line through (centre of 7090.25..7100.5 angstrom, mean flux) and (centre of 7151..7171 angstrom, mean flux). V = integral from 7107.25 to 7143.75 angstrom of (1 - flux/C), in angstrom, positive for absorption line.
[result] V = 0.6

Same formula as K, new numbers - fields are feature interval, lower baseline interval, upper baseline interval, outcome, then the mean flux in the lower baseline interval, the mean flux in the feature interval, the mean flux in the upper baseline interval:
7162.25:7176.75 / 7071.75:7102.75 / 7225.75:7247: 0.2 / 7.99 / 7.93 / 8.07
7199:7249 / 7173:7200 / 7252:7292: 0.4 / 7.86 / 7.95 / 8.24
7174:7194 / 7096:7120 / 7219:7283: 0.6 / 7.95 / 7.83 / 8.16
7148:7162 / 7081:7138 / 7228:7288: 0.3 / 7.85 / 7.8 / 8.17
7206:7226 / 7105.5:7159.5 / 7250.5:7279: 0.4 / 7.74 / 7.91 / 8.28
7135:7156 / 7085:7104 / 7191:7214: 0.7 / 7.89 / 7.62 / 7.84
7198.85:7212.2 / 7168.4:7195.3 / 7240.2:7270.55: 0.3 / 7.87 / 7.79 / 8.15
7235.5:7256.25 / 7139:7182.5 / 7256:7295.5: 0.0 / 7.76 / 8.09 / 8.23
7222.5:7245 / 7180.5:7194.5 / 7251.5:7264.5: 0.0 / 7.82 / 8.09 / 8.23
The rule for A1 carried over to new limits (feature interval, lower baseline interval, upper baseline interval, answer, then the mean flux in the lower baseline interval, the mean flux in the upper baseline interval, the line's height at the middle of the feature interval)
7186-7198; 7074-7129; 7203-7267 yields 0.02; 7.93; 8.03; 8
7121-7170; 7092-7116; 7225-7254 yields 0.04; 7.93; 8.08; 7.98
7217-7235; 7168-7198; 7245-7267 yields 0.00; 7.88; 8.15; 8.04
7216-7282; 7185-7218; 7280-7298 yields -0.02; 7.84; 8.2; 8.03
